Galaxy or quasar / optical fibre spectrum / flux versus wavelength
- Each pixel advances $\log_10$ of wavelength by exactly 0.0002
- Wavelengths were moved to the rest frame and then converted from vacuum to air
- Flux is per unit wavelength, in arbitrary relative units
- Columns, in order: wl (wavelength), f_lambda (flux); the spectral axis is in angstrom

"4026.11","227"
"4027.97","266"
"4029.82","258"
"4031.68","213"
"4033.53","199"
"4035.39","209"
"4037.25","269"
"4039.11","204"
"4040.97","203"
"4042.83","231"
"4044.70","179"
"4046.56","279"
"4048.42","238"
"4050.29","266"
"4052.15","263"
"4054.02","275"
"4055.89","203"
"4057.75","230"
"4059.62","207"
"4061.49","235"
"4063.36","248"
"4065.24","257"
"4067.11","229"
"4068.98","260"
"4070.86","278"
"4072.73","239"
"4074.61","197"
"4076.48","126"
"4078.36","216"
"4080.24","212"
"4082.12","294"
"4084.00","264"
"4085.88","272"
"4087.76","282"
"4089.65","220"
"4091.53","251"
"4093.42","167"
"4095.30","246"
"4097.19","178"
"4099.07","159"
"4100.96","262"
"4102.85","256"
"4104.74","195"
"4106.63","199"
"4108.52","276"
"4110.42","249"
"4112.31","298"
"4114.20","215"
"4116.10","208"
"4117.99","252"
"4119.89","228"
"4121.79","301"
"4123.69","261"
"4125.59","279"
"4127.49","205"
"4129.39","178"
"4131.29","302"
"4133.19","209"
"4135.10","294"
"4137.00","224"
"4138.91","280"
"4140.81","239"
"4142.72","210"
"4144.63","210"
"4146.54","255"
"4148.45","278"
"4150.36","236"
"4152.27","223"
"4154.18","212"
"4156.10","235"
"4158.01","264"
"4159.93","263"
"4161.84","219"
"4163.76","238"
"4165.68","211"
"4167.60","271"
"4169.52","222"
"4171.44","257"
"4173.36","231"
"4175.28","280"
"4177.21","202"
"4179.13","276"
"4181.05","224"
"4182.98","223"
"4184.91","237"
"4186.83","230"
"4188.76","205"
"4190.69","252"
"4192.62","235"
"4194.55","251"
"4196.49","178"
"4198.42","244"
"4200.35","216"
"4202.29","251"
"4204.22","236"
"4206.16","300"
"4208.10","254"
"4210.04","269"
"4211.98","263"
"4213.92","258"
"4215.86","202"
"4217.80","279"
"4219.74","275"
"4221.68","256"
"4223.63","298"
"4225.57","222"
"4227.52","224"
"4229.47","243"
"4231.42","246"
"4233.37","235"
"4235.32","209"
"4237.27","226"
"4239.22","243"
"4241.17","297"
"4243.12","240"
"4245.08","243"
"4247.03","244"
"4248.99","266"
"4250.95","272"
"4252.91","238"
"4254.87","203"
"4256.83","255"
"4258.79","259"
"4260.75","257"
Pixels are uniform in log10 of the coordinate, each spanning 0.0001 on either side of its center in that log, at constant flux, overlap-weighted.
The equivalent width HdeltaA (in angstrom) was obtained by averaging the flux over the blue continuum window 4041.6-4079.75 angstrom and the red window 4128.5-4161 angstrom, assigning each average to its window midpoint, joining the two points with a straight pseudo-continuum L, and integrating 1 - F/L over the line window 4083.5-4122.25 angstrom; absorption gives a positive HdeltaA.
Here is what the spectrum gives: 0.2 angstrom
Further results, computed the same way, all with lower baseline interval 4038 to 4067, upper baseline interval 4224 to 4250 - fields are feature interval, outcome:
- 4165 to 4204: 0.9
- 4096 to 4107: 1.3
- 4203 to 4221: -1.3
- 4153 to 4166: 0.2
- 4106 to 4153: -1.3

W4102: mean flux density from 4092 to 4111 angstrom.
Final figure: 219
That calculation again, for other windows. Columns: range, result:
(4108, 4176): 244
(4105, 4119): 240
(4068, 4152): 238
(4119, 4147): 245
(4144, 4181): 241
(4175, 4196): 235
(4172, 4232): 244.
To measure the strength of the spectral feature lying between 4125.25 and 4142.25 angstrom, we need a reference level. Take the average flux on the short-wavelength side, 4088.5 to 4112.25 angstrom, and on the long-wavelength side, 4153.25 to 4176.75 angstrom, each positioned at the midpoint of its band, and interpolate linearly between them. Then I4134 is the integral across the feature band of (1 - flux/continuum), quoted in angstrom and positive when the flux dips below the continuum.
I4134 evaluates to -0.7 angstrom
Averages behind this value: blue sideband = 225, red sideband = 241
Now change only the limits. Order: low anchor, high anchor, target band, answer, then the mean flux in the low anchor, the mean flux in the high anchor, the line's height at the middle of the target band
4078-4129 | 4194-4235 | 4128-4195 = 1.0 angstrom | 238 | 247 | 243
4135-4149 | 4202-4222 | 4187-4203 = 1.7 angstrom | 245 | 259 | 256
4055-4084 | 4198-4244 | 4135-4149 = -0.3 angstrom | 230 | 250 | 239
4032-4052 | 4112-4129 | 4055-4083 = 0.7 angstrom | 229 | 245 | 234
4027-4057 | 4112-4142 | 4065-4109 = 2.1 angstrom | 235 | 247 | 241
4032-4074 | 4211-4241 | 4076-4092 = -0.2 angstrom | 236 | 247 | 238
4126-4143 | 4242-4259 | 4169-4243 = 0.2 angstrom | 240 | 246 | 244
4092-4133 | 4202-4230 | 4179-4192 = 0.9 angstrom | 234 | 256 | 249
